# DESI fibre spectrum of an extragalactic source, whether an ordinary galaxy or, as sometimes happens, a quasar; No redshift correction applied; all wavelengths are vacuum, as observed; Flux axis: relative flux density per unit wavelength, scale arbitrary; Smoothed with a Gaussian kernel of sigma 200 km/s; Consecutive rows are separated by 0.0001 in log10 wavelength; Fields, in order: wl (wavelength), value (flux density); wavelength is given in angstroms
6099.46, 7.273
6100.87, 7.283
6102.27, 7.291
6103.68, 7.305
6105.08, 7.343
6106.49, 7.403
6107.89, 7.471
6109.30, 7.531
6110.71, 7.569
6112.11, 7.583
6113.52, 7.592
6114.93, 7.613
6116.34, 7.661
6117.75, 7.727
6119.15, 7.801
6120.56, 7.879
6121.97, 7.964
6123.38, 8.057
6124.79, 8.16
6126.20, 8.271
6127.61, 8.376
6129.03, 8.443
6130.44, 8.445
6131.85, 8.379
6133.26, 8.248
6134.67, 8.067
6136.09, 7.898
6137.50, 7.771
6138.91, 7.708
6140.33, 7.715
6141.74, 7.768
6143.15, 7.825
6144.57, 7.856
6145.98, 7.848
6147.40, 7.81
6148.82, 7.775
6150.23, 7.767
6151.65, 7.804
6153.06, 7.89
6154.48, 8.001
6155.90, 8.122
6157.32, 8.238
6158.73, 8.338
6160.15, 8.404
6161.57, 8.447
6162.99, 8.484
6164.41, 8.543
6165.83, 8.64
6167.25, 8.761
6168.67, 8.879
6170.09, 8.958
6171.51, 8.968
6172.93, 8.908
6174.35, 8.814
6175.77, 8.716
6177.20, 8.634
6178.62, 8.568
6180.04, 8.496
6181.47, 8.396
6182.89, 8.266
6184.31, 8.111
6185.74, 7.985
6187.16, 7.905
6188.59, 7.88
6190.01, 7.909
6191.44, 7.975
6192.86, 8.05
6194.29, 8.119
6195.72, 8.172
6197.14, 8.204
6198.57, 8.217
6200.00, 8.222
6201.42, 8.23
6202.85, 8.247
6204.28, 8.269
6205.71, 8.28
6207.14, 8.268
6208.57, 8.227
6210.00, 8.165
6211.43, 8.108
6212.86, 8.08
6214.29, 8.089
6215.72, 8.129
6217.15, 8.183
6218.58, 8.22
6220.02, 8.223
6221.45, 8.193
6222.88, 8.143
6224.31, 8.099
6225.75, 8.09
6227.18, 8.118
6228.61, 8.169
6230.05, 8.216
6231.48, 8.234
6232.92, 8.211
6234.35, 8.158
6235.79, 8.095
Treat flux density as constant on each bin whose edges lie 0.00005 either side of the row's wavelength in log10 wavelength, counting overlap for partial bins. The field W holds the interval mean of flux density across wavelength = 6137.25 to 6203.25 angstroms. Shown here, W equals 8.22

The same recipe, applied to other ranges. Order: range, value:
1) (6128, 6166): 8.08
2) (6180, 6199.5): 8.11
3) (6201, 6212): 8.22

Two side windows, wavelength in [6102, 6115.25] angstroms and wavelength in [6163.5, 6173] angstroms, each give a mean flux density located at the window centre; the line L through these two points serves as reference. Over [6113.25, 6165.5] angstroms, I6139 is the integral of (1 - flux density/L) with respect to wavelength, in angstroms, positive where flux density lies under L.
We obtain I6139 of 0.76 angstroms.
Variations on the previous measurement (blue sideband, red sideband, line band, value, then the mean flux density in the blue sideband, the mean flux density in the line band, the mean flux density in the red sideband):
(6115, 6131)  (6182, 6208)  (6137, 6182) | -1.0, 8.05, 8.28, 8.13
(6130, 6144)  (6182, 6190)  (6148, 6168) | -0.6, 7.97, 8.23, 8.03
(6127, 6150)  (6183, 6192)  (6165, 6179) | -1.4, 7.99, 8.79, 7.98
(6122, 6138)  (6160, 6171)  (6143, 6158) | 1.0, 8.19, 7.9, 8.66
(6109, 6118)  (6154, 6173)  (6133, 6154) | 0.8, 7.61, 7.84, 8.54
